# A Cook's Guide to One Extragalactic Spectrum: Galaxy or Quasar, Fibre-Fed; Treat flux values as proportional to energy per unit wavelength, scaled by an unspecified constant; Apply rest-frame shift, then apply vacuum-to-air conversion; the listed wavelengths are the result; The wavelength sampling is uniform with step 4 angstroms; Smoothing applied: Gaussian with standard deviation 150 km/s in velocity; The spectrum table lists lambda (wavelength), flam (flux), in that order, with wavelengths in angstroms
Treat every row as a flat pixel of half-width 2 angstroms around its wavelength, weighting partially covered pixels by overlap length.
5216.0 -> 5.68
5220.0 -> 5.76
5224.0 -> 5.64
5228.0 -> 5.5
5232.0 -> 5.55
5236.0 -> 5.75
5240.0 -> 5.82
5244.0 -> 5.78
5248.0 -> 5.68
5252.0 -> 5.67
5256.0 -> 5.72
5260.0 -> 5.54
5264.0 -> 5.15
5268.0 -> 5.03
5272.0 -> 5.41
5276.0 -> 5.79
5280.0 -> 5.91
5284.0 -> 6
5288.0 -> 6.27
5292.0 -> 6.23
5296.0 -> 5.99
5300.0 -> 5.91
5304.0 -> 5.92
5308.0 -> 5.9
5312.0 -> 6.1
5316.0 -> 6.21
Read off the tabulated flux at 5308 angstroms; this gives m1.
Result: 5.9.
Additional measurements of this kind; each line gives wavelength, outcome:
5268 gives 5.03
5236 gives 5.75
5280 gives 5.91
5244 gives 5.78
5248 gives 5.68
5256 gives 5.72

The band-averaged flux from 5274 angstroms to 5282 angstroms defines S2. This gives 5.85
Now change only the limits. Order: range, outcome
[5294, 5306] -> 5.94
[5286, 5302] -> 6.1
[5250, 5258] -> 5.7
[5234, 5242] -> 5.79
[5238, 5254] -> 5.74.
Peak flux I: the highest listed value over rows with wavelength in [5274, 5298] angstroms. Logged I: 6.27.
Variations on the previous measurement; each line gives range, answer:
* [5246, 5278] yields 5.79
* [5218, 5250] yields 5.82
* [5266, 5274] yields 5.41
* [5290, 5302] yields 6.23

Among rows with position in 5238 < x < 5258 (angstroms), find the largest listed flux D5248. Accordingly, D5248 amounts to 5.82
